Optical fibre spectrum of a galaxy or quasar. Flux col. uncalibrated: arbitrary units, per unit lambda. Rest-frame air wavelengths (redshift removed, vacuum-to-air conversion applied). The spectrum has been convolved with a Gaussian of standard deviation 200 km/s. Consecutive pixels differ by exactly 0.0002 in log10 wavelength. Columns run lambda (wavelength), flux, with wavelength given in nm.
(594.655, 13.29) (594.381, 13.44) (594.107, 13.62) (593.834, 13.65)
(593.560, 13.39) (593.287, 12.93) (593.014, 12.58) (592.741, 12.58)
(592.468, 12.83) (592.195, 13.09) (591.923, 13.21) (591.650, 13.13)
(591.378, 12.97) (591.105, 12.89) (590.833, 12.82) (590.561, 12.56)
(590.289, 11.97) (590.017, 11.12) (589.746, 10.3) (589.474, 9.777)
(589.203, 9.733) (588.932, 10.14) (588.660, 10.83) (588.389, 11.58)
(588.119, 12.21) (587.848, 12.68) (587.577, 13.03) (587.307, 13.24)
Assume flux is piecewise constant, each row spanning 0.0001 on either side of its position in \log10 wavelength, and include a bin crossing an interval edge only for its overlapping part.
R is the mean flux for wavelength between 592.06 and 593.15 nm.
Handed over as 12.8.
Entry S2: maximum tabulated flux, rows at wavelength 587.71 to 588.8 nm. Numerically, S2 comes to 12.68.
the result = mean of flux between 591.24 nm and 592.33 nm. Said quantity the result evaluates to 13.1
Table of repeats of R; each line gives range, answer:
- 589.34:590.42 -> 10.8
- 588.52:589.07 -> 10.5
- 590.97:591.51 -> 12.9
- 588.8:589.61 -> 9.89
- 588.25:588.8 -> 11.2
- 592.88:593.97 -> 13.1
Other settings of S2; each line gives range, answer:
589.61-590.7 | 12.56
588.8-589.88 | 10.3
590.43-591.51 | 12.97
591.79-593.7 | 13.39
